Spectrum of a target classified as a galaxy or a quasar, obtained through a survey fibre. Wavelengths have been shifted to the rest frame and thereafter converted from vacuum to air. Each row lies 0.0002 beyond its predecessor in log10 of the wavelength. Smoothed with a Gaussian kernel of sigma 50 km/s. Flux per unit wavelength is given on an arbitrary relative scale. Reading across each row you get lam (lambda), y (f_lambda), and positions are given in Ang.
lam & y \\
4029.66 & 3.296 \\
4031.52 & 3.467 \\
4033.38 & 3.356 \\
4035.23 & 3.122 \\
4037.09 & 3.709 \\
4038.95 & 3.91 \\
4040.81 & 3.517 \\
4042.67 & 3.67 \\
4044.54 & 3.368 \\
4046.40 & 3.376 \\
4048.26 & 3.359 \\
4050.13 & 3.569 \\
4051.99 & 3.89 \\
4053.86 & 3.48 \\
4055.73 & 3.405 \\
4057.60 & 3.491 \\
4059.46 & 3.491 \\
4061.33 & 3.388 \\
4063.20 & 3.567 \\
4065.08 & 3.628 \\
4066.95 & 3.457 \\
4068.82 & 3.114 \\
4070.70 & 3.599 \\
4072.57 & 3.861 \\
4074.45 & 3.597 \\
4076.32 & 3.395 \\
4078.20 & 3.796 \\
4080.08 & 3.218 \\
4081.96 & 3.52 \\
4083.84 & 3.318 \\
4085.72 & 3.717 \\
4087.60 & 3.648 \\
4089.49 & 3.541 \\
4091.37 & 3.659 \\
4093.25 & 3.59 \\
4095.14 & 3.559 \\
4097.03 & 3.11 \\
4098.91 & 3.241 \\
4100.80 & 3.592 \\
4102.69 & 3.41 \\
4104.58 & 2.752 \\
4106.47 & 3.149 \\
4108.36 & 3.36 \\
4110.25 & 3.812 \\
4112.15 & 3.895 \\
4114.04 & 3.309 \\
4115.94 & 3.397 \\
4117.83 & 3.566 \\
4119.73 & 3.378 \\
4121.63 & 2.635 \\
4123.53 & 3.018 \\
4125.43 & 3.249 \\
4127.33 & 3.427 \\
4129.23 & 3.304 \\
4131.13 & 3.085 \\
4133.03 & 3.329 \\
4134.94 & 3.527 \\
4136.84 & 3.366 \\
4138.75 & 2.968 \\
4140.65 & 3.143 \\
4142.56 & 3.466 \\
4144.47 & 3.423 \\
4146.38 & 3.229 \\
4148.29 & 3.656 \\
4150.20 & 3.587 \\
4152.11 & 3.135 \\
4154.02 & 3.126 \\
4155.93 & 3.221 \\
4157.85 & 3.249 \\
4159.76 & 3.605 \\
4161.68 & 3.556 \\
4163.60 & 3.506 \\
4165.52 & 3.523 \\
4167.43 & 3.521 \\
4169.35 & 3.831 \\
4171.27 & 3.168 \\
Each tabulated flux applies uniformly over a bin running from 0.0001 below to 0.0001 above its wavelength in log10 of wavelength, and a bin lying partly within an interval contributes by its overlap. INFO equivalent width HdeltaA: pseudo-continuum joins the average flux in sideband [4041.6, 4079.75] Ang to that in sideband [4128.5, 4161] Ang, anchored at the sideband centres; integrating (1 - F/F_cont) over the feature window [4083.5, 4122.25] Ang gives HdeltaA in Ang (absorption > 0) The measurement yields 0.0 Ang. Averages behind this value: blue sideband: 3.52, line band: 3.42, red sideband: 3.32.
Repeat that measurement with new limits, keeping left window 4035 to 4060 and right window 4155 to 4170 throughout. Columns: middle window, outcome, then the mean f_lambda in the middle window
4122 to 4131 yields 0.80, 3.2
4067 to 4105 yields 0.56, 3.47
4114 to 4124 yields 0.83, 3.22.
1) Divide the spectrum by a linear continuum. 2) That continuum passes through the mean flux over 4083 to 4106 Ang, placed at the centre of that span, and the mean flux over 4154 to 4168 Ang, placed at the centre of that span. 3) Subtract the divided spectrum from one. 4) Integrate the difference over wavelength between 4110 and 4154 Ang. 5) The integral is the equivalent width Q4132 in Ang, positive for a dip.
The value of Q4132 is 1.2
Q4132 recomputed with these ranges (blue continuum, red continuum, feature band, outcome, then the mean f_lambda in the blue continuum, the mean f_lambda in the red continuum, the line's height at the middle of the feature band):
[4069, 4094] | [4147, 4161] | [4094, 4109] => 1.00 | 3.56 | 3.37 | 3.51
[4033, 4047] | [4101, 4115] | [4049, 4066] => -0.30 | 3.51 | 3.39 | 3.48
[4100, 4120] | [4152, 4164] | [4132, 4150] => 0.11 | 3.42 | 3.35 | 3.37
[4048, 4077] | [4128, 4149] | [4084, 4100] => -0.26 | 3.52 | 3.32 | 3.44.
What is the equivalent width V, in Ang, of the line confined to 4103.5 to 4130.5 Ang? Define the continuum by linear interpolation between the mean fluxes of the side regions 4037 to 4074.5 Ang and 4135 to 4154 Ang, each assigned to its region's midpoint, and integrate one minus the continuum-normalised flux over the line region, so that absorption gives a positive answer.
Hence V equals 0.7 Ang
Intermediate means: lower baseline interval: 3.54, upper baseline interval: 3.33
